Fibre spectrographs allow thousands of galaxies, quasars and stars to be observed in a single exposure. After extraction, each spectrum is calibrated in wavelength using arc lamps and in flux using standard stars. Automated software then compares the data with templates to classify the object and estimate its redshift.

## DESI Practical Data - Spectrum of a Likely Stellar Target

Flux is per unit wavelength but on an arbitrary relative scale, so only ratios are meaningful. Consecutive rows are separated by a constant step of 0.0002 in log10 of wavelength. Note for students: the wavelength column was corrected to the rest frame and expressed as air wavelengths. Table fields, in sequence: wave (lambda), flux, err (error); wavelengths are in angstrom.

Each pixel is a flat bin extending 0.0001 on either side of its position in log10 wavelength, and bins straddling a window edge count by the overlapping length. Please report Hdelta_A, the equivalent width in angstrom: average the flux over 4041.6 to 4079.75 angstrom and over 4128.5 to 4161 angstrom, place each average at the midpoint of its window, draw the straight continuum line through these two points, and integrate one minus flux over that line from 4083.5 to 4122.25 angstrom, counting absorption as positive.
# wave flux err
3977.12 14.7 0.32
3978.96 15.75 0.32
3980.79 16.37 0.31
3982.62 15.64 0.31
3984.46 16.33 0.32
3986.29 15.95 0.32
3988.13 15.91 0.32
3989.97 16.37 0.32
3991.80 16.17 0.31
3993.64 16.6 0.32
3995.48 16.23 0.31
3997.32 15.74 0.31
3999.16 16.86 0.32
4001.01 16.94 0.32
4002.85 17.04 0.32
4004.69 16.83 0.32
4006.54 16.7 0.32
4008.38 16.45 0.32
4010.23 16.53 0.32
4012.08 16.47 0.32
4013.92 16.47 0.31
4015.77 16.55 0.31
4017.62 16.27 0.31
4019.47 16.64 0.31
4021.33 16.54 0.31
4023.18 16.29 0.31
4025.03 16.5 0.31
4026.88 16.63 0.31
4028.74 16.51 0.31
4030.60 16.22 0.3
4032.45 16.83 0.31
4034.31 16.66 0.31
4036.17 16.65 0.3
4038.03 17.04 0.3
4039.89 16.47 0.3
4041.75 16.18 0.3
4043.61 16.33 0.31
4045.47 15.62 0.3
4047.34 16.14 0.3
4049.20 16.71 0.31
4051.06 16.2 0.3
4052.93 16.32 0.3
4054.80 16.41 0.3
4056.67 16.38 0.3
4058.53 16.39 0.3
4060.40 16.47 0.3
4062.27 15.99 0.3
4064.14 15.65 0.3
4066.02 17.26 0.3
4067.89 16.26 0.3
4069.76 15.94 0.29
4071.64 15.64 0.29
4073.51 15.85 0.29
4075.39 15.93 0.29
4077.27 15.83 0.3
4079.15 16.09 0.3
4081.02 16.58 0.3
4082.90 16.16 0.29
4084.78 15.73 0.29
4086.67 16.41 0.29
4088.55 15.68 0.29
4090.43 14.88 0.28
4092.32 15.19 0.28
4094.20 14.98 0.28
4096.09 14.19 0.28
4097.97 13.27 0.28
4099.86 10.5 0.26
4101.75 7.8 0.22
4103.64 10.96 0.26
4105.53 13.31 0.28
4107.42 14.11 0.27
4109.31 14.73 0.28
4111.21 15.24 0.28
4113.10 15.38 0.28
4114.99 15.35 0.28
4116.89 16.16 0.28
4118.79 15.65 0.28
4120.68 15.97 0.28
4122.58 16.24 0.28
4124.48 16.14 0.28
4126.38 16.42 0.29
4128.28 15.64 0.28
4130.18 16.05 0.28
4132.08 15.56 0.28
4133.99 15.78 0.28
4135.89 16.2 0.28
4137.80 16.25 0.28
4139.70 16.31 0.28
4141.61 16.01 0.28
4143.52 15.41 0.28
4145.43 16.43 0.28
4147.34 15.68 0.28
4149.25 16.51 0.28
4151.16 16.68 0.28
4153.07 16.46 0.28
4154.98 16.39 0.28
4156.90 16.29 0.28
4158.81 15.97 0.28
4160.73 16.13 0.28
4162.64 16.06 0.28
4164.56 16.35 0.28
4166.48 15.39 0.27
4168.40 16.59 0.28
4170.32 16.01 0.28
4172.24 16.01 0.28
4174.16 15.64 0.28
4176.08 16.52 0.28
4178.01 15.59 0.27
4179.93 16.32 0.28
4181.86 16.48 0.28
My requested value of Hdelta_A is 4.4 angstrom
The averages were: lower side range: 16.2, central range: 14.3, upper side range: 16.1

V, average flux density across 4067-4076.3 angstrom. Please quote 15.9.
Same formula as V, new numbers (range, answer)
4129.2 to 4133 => 15.8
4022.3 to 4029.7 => 16.5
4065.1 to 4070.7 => 16.5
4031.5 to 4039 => 16.8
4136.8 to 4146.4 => 16.1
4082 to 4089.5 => 16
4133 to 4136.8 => 16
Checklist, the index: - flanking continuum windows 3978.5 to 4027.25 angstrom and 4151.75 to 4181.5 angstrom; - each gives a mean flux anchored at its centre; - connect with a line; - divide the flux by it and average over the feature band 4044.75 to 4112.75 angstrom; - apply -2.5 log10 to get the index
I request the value 0.08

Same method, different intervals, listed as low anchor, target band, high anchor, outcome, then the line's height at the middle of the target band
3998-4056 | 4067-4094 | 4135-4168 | 0.03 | 16.4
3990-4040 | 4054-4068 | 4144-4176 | 0.00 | 16.4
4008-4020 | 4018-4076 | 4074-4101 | -0.03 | 15.8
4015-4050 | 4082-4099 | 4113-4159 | 0.08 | 16.2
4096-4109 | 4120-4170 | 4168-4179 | -0.12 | 14.4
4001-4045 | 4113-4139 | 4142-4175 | 0.02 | 16.2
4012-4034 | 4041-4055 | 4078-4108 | -0.04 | 15.7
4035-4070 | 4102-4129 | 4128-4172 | 0.09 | 16.2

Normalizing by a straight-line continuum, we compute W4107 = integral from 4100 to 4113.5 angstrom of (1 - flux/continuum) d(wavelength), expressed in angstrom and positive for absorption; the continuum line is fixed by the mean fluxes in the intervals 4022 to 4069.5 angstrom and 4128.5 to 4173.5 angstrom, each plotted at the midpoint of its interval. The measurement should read 2.8 angstrom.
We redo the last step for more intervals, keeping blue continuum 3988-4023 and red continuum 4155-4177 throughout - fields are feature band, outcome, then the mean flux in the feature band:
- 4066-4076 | 0.2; 16.1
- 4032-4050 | 0.0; 16.4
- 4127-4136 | 0.2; 15.8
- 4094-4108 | 3.5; 12.2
